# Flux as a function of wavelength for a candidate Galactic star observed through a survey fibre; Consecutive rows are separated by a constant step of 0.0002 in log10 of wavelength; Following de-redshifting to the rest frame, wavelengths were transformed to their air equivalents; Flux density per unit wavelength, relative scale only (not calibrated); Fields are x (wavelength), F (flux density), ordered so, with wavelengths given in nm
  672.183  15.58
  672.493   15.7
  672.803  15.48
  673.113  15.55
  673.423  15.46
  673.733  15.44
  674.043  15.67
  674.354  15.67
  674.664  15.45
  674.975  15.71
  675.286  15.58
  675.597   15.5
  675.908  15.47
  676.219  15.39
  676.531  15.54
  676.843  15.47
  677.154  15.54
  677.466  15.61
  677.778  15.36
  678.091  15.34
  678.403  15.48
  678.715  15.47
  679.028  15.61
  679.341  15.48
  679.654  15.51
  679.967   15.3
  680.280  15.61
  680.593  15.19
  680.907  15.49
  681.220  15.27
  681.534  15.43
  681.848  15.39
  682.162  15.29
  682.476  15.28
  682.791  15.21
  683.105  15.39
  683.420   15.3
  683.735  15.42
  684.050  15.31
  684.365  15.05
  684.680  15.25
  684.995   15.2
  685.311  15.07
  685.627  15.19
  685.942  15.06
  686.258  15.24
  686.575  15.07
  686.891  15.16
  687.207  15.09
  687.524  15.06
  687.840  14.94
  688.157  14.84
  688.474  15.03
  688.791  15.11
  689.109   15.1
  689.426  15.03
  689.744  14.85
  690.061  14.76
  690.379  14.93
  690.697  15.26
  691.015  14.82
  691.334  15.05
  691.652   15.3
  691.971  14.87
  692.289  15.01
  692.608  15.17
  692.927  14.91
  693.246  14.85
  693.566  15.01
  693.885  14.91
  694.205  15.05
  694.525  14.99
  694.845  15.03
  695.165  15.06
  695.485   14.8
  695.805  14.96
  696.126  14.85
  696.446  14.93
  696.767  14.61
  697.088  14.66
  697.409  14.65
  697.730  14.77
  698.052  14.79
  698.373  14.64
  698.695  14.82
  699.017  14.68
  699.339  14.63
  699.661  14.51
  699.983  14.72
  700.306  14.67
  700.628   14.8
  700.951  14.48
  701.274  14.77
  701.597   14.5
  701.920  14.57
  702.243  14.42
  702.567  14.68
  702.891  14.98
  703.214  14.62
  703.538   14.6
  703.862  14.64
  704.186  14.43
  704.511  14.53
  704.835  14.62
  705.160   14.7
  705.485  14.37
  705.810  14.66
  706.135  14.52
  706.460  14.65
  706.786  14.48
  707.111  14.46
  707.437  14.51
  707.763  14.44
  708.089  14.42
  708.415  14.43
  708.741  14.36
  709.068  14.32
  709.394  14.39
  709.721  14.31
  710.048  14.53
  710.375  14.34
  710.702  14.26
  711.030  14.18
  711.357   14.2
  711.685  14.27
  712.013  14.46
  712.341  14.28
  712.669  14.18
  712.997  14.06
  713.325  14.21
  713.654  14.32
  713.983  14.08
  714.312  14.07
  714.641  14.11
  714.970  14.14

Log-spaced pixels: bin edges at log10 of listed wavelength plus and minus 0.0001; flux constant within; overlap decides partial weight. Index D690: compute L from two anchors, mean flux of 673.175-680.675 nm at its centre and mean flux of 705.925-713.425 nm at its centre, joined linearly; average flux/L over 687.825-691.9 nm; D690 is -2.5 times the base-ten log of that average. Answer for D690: 0.00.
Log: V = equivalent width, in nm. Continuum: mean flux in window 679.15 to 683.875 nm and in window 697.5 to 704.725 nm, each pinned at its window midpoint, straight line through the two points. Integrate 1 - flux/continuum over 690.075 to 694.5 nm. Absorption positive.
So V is -0.008 nm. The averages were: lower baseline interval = 15.4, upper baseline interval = 14.6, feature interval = 15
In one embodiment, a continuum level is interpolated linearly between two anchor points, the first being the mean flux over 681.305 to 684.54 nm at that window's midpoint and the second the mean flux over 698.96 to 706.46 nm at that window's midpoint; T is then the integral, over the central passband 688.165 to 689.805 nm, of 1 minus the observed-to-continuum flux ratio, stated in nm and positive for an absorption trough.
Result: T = 0.01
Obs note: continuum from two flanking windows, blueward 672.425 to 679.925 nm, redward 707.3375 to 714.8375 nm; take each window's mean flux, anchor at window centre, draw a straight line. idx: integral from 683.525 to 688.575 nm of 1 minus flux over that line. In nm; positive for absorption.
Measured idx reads 0.01 nm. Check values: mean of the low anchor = 15.5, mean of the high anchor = 14.3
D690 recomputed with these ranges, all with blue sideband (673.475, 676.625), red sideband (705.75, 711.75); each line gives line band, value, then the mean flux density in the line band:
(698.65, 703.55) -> 0.00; 14.7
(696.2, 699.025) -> 0.00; 14.7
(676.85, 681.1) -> 0.00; 15.5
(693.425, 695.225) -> -0.01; 15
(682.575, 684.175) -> 0.00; 15.3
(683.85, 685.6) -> 0.00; 15.2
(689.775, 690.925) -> 0.00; 15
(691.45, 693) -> -0.01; 15.1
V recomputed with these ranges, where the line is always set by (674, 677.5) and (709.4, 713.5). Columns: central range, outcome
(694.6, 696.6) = -0.01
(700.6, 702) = 0.00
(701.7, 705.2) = -0.01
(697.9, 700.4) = 0.01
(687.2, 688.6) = 0.01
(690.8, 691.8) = 0.00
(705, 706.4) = -0.01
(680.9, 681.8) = 0.00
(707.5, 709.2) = 0.00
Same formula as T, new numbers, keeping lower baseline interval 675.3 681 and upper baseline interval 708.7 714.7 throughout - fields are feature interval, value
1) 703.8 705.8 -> -0.01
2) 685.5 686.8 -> 0.00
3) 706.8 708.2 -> 0.00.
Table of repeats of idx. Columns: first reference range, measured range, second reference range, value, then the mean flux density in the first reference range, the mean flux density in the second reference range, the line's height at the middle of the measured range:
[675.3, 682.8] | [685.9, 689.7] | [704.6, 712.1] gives 0.020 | 15.4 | 14.4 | 15.1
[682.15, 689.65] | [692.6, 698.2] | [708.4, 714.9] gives -0.023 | 15.1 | 14.3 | 14.8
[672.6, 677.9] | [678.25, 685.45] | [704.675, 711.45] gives -0.019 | 15.5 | 14.4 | 15.3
